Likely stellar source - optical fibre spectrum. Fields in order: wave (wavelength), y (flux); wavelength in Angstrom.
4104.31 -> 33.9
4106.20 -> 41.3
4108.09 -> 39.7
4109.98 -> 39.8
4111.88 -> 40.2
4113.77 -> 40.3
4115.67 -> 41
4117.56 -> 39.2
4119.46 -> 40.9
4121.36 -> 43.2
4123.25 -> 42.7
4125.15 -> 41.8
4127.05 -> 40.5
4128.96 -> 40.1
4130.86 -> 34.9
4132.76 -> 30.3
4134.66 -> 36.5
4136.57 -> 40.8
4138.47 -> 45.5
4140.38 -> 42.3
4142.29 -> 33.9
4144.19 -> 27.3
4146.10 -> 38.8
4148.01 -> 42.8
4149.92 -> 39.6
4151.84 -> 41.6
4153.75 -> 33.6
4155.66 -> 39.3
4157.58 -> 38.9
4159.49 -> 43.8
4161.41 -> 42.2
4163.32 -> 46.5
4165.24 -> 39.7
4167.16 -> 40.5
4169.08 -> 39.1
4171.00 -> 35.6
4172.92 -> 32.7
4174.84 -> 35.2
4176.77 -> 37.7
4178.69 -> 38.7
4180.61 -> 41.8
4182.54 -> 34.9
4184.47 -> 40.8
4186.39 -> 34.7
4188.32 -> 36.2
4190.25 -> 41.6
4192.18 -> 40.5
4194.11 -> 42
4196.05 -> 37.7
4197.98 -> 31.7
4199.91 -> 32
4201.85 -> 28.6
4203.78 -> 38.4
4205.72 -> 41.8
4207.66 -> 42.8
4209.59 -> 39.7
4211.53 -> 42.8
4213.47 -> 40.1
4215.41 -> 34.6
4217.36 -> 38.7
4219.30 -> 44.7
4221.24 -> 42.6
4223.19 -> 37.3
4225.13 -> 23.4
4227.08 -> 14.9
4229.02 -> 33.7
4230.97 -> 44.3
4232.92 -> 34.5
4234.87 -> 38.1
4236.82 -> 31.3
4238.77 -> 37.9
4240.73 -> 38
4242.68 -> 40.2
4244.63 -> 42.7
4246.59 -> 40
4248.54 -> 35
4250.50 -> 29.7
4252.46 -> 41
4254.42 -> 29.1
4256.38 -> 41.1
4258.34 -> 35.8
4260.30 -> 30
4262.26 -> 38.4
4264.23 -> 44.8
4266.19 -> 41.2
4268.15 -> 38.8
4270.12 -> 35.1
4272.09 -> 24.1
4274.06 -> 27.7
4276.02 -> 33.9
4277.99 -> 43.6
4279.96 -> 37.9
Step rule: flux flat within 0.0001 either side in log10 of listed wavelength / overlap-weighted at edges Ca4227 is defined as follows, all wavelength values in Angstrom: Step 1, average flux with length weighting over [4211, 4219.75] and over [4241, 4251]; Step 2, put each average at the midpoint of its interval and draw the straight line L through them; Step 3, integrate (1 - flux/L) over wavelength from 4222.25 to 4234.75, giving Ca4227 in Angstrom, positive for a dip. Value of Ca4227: 2.30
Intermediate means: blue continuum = 39.8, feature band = 31.8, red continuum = 37.9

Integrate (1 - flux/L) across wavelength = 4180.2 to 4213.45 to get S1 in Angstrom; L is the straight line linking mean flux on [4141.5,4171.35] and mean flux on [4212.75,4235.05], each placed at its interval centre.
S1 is -1.1 Angstrom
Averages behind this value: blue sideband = 39.1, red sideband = 35.4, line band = 38.1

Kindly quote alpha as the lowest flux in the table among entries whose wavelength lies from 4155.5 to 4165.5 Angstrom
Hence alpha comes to 38.9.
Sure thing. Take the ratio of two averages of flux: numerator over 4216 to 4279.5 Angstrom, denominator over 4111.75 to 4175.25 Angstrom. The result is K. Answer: 0.9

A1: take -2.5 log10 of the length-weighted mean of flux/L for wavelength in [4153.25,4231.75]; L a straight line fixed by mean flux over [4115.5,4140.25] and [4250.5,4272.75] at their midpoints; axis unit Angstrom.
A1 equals 0.01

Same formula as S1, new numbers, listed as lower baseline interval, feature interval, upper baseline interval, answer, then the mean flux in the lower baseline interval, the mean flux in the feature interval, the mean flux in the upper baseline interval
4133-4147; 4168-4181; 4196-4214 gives 0.1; 37.5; 37.1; 37.5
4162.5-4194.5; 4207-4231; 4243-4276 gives 0.5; 38.6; 36.5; 35.9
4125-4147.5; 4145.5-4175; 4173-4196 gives -1.2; 37.7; 39.5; 38.3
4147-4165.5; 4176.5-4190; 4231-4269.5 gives 0.6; 40.8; 38.1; 37.4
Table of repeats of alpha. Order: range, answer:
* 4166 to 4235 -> 14.9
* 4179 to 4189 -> 34.7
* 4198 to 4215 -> 28.6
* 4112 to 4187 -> 27.3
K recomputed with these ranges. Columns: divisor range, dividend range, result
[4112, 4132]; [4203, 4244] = 0.92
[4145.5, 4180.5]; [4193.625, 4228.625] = 0.92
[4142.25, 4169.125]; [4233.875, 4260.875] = 0.93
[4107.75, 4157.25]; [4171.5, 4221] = 0.97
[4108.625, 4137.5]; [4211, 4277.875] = 0.91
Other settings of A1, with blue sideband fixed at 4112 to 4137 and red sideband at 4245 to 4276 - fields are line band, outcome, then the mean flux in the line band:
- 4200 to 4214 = -0.047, 38.7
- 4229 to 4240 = -0.018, 36.9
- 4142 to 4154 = 0.045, 37.2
